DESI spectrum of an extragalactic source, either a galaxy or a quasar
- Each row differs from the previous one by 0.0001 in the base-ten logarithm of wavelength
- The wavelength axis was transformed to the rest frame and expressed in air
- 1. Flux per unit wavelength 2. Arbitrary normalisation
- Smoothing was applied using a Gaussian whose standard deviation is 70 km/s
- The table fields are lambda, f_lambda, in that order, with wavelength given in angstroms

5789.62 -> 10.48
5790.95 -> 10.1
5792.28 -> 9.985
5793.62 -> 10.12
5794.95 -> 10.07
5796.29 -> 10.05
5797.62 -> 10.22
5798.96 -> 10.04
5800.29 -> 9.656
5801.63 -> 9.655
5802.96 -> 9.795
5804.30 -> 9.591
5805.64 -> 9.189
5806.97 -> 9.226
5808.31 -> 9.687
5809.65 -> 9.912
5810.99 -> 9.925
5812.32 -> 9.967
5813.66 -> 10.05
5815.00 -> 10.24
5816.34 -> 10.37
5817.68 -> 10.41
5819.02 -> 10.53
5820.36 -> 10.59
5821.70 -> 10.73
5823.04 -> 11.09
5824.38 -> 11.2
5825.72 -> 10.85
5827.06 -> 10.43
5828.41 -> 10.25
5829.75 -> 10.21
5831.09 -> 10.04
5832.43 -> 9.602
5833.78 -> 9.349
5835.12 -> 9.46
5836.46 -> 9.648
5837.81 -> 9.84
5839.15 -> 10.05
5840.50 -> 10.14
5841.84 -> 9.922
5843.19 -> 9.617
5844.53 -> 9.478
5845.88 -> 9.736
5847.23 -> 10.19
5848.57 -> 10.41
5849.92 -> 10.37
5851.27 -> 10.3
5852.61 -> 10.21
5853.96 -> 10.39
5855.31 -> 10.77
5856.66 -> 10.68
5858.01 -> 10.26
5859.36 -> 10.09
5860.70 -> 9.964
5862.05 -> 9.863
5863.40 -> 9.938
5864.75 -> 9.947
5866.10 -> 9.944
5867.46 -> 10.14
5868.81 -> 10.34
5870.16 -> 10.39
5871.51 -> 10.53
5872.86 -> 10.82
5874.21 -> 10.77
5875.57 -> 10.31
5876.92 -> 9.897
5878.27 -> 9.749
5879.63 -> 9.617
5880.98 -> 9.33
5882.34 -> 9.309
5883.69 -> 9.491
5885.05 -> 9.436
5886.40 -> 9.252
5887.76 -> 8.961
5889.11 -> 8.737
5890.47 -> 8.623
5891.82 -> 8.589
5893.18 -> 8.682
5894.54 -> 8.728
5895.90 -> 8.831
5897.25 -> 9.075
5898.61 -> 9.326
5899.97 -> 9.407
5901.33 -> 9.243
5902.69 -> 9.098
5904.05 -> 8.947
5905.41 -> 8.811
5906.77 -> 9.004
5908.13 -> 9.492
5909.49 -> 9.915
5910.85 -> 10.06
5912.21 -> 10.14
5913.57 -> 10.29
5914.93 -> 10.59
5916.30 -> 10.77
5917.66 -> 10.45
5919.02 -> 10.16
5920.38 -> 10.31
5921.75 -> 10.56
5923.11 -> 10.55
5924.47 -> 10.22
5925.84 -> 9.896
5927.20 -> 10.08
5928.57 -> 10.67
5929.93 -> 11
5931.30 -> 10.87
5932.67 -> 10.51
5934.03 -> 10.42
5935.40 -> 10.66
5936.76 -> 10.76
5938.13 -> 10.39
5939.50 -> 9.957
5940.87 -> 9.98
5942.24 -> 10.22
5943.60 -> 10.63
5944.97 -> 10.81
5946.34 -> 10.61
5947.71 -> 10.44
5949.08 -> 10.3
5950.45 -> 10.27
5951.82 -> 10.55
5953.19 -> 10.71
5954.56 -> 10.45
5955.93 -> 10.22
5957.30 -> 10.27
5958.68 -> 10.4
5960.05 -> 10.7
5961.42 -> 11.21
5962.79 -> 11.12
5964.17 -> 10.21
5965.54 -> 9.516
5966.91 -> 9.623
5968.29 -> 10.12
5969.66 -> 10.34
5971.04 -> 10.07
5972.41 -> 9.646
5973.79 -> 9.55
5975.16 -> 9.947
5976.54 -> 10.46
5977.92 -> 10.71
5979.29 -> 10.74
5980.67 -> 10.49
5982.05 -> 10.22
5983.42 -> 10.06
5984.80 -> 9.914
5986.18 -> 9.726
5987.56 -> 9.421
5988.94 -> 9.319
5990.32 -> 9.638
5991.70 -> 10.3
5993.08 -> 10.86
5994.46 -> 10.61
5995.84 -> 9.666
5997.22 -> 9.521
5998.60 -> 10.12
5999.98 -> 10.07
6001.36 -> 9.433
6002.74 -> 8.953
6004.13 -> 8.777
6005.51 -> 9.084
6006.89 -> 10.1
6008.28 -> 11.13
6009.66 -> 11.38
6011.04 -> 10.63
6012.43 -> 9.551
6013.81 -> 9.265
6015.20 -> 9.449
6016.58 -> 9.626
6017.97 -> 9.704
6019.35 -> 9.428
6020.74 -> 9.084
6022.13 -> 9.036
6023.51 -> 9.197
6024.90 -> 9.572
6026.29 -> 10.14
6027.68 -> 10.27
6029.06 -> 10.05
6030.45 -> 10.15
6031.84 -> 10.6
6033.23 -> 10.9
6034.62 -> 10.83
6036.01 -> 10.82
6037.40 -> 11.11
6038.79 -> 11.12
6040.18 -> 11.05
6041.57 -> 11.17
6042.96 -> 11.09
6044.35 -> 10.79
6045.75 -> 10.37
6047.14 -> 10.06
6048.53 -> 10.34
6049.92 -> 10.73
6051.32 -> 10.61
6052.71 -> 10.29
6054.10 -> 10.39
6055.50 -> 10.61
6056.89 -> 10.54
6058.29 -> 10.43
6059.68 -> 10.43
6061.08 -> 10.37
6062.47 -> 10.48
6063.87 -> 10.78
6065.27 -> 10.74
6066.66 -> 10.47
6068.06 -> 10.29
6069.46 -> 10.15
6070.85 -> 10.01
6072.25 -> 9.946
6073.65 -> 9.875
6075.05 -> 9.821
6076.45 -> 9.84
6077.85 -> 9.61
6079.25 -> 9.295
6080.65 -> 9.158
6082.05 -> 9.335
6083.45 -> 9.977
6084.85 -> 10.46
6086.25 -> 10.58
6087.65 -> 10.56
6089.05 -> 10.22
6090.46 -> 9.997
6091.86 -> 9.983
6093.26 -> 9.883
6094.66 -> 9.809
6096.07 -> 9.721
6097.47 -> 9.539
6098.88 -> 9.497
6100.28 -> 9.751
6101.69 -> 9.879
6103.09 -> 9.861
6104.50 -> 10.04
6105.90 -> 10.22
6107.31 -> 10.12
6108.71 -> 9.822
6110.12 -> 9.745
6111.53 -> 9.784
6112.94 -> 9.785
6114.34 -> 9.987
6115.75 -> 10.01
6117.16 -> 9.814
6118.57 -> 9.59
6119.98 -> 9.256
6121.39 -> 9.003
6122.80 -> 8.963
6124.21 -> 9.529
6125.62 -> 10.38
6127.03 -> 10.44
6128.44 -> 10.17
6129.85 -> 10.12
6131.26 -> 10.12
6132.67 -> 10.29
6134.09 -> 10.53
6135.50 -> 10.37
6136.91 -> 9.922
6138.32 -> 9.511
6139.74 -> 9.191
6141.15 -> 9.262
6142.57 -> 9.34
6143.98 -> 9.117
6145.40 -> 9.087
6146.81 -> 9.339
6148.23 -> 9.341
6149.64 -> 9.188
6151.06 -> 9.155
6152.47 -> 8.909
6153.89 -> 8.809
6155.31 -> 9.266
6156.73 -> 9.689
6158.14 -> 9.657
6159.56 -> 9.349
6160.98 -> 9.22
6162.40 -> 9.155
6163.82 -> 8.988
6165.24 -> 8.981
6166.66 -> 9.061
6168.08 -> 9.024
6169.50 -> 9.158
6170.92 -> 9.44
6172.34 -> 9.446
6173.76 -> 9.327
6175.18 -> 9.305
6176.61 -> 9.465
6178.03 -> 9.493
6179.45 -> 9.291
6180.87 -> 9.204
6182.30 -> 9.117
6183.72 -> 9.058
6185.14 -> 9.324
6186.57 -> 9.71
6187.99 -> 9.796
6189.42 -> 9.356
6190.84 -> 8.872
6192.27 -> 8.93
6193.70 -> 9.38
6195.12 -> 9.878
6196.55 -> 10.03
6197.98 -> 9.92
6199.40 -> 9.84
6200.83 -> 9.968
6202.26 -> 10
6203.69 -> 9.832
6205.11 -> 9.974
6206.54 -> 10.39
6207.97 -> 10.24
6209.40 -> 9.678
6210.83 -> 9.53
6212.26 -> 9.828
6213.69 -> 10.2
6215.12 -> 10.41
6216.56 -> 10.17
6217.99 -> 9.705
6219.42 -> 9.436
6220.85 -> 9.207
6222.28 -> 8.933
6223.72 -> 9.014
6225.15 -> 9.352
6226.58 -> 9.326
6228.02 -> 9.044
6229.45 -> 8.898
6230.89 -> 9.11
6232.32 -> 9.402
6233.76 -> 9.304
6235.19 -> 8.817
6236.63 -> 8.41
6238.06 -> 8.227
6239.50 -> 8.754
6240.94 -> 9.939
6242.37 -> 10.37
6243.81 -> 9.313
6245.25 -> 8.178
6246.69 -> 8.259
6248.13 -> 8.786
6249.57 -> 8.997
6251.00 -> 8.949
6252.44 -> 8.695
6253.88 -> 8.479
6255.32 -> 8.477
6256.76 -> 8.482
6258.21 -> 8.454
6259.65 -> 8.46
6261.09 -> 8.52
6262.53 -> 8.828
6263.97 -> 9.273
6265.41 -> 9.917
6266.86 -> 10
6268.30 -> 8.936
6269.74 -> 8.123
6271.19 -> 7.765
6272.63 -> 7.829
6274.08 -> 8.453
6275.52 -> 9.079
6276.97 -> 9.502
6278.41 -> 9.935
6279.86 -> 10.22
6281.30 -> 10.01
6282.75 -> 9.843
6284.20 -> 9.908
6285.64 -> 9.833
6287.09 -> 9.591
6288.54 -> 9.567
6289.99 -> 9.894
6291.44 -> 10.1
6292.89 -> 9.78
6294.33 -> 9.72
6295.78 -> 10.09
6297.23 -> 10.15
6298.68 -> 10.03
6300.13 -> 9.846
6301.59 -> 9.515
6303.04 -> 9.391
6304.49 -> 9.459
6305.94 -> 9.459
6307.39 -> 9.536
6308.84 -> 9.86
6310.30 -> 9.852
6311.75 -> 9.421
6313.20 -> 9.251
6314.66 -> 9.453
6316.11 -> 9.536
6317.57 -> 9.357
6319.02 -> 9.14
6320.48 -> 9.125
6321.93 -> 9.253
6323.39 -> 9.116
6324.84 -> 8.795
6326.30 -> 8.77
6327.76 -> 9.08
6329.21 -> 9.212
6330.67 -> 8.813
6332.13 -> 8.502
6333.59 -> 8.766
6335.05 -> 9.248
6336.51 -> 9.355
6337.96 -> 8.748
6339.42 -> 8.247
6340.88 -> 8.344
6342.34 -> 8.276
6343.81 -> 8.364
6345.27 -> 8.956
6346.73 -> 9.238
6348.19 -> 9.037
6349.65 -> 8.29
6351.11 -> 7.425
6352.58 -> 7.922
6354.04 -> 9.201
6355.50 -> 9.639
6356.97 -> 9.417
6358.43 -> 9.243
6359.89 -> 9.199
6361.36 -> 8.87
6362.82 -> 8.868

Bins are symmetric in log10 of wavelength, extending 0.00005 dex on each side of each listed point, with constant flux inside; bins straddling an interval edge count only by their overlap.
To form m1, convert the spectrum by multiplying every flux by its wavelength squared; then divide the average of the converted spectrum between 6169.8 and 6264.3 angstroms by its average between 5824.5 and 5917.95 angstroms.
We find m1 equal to 1.06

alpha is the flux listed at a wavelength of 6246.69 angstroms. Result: 8.259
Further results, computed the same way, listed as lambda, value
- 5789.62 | 10.48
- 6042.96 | 11.09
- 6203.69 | 9.832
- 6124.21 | 9.529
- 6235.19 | 8.817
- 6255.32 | 8.477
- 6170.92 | 9.44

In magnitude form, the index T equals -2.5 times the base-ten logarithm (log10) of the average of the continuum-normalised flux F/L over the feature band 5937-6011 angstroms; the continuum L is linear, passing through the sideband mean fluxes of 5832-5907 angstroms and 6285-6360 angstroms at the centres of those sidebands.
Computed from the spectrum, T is -0.06 mag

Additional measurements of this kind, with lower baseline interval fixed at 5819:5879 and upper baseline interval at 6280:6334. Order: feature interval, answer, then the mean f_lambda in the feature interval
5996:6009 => 0.030 mag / 9.69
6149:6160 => 0.055 mag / 9.25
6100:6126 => 0.004 mag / 9.76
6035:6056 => -0.085 mag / 10.7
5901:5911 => 0.092 mag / 9.28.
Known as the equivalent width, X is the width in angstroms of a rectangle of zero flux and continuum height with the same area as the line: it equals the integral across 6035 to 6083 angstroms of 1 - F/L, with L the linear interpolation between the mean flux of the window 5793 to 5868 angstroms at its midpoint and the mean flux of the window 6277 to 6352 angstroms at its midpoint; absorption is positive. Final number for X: -3.2 angstroms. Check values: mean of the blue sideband 10.1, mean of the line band 10.4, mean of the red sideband 9.31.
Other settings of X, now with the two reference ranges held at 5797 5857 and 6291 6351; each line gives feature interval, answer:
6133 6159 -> 0.2 angstroms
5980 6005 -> -0.1 angstroms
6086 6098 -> -0.5 angstroms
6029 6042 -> -1.5 angstroms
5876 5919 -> 2.3 angstroms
